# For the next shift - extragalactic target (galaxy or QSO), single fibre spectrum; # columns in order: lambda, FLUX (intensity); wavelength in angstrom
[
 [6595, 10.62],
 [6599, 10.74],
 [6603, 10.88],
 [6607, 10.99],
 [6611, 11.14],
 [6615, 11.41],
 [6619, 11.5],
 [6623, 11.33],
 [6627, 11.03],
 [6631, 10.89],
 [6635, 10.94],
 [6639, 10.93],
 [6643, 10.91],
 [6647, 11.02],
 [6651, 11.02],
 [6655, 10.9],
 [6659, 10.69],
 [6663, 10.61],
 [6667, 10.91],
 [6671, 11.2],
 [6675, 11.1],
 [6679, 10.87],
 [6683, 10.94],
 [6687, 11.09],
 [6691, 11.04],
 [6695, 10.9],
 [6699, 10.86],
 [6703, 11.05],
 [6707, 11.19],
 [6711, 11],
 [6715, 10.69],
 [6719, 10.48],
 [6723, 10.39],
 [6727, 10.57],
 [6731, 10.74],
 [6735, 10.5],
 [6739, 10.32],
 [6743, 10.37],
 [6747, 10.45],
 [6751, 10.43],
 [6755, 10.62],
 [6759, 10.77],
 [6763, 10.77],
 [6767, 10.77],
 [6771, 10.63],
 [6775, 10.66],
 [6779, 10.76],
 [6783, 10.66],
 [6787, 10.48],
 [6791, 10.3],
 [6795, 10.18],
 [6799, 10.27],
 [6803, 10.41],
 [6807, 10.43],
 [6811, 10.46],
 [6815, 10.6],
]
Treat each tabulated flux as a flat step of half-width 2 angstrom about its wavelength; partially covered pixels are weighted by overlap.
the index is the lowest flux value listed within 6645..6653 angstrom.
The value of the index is 11.02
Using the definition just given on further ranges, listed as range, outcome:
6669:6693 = 10.87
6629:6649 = 10.89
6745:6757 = 10.43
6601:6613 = 10.88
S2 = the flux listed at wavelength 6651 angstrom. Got 11.02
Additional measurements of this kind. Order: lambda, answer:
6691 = 11.04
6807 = 10.43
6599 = 10.74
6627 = 11.03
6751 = 10.43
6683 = 10.94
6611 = 11.14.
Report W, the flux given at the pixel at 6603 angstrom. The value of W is 10.88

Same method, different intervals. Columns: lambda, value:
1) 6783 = 10.66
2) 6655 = 10.9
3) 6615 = 11.41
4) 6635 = 10.94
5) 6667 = 10.91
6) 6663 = 10.61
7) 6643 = 10.91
